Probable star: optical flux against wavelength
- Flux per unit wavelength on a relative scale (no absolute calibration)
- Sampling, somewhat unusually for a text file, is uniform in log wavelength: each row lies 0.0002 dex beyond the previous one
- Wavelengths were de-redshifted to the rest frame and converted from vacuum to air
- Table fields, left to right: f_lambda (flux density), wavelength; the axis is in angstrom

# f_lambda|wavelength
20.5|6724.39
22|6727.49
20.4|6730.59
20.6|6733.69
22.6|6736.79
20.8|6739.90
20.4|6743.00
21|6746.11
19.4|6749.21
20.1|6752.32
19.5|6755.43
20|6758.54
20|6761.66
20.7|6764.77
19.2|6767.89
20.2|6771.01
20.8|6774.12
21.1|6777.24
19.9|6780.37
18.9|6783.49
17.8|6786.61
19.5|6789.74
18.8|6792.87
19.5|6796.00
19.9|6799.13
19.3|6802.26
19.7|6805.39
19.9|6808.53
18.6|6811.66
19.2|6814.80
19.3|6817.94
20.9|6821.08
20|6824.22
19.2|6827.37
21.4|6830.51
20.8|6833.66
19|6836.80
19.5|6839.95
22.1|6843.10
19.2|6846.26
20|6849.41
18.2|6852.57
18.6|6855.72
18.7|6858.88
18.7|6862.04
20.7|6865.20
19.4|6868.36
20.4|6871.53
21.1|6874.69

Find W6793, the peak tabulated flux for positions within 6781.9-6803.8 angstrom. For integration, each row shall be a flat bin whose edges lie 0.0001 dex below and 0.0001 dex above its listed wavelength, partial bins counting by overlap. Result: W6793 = 19.9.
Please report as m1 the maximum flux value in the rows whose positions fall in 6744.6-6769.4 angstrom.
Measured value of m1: 21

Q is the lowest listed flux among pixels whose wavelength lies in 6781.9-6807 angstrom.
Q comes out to 17.8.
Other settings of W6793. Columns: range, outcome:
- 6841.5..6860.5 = 22.1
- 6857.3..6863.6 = 18.7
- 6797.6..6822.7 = 20.9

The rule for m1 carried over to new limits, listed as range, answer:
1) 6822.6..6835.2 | 21.4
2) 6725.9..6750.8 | 22.6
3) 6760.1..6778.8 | 21.1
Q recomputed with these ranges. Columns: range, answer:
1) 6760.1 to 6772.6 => 19.2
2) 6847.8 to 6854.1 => 18.2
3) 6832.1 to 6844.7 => 19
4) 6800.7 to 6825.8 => 18.6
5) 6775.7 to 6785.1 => 18.9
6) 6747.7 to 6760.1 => 19.4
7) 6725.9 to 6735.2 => 20.4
